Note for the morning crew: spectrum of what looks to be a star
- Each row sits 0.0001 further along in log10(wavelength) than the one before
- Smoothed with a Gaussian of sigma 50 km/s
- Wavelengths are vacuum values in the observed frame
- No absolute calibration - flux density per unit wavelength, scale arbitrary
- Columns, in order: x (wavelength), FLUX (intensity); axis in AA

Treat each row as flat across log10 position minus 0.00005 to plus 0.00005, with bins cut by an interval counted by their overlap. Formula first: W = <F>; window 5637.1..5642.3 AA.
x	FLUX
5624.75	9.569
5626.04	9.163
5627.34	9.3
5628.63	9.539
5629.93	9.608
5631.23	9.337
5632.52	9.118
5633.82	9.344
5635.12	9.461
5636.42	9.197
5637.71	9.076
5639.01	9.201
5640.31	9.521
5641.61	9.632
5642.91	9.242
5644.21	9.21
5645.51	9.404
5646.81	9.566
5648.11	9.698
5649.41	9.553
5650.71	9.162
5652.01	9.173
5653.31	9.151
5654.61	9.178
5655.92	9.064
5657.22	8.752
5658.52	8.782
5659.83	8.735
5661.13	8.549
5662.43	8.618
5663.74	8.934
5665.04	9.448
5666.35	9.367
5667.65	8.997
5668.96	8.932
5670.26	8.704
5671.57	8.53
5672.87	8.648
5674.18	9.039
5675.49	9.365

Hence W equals 9.35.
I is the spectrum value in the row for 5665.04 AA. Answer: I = 9.448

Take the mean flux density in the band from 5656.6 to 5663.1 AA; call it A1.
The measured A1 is 8.68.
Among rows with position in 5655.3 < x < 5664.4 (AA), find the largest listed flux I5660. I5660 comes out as 9.064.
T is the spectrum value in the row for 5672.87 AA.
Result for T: 8.648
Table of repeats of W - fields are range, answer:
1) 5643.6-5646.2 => 9.31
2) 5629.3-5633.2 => 9.35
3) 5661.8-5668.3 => 9.07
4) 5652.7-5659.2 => 8.97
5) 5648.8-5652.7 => 9.3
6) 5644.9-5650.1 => 9.56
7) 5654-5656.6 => 9.1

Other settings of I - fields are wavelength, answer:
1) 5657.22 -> 8.752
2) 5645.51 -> 9.404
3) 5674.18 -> 9.039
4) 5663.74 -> 8.934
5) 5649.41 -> 9.553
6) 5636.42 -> 9.197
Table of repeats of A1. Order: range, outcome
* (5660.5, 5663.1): 8.58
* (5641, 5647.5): 9.41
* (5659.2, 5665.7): 8.86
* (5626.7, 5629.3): 9.43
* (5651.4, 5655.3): 9.16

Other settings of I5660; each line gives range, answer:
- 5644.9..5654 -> 9.698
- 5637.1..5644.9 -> 9.632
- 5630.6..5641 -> 9.521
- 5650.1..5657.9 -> 9.178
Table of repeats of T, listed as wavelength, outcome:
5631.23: 9.337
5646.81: 9.566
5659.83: 8.735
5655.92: 9.064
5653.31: 9.151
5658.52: 8.782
